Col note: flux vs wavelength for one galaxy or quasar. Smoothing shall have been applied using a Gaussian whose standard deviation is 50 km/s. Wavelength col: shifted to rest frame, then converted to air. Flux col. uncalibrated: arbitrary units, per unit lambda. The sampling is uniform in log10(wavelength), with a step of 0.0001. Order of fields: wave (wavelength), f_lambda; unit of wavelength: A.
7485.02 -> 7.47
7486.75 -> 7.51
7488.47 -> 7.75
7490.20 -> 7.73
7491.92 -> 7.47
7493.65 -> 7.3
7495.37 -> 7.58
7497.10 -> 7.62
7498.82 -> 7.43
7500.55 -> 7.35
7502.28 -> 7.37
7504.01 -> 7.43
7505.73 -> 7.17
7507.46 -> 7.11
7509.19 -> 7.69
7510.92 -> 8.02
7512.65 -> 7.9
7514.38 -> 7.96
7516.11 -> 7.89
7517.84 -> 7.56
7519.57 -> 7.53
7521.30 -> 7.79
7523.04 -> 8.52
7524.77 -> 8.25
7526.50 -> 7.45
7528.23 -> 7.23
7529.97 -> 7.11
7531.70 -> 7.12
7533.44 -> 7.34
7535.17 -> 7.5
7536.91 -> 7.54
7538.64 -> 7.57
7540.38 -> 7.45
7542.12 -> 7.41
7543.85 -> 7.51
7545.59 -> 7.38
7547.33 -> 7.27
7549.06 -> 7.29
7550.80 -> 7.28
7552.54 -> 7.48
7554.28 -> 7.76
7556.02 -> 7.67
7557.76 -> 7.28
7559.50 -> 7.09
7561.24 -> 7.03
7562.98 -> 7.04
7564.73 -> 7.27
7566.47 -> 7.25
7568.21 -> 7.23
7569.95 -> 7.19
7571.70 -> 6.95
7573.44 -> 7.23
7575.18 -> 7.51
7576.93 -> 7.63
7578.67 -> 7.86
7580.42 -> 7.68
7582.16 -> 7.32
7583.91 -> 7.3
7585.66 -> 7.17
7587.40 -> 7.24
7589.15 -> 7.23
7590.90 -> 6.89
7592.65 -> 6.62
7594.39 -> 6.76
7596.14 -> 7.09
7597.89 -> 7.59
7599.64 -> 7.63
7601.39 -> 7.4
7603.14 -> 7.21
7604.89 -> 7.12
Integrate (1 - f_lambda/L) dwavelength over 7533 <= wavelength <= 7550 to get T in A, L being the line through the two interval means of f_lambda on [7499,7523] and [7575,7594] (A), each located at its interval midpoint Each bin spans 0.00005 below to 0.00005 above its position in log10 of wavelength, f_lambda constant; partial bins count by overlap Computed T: 0.1 A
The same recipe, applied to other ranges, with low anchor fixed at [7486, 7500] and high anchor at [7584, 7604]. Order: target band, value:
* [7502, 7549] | -0.82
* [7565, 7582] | -0.32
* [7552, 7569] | -0.02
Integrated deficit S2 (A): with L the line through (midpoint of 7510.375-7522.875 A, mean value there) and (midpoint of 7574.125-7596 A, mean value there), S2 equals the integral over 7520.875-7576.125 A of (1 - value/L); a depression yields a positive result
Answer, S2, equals 1.2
